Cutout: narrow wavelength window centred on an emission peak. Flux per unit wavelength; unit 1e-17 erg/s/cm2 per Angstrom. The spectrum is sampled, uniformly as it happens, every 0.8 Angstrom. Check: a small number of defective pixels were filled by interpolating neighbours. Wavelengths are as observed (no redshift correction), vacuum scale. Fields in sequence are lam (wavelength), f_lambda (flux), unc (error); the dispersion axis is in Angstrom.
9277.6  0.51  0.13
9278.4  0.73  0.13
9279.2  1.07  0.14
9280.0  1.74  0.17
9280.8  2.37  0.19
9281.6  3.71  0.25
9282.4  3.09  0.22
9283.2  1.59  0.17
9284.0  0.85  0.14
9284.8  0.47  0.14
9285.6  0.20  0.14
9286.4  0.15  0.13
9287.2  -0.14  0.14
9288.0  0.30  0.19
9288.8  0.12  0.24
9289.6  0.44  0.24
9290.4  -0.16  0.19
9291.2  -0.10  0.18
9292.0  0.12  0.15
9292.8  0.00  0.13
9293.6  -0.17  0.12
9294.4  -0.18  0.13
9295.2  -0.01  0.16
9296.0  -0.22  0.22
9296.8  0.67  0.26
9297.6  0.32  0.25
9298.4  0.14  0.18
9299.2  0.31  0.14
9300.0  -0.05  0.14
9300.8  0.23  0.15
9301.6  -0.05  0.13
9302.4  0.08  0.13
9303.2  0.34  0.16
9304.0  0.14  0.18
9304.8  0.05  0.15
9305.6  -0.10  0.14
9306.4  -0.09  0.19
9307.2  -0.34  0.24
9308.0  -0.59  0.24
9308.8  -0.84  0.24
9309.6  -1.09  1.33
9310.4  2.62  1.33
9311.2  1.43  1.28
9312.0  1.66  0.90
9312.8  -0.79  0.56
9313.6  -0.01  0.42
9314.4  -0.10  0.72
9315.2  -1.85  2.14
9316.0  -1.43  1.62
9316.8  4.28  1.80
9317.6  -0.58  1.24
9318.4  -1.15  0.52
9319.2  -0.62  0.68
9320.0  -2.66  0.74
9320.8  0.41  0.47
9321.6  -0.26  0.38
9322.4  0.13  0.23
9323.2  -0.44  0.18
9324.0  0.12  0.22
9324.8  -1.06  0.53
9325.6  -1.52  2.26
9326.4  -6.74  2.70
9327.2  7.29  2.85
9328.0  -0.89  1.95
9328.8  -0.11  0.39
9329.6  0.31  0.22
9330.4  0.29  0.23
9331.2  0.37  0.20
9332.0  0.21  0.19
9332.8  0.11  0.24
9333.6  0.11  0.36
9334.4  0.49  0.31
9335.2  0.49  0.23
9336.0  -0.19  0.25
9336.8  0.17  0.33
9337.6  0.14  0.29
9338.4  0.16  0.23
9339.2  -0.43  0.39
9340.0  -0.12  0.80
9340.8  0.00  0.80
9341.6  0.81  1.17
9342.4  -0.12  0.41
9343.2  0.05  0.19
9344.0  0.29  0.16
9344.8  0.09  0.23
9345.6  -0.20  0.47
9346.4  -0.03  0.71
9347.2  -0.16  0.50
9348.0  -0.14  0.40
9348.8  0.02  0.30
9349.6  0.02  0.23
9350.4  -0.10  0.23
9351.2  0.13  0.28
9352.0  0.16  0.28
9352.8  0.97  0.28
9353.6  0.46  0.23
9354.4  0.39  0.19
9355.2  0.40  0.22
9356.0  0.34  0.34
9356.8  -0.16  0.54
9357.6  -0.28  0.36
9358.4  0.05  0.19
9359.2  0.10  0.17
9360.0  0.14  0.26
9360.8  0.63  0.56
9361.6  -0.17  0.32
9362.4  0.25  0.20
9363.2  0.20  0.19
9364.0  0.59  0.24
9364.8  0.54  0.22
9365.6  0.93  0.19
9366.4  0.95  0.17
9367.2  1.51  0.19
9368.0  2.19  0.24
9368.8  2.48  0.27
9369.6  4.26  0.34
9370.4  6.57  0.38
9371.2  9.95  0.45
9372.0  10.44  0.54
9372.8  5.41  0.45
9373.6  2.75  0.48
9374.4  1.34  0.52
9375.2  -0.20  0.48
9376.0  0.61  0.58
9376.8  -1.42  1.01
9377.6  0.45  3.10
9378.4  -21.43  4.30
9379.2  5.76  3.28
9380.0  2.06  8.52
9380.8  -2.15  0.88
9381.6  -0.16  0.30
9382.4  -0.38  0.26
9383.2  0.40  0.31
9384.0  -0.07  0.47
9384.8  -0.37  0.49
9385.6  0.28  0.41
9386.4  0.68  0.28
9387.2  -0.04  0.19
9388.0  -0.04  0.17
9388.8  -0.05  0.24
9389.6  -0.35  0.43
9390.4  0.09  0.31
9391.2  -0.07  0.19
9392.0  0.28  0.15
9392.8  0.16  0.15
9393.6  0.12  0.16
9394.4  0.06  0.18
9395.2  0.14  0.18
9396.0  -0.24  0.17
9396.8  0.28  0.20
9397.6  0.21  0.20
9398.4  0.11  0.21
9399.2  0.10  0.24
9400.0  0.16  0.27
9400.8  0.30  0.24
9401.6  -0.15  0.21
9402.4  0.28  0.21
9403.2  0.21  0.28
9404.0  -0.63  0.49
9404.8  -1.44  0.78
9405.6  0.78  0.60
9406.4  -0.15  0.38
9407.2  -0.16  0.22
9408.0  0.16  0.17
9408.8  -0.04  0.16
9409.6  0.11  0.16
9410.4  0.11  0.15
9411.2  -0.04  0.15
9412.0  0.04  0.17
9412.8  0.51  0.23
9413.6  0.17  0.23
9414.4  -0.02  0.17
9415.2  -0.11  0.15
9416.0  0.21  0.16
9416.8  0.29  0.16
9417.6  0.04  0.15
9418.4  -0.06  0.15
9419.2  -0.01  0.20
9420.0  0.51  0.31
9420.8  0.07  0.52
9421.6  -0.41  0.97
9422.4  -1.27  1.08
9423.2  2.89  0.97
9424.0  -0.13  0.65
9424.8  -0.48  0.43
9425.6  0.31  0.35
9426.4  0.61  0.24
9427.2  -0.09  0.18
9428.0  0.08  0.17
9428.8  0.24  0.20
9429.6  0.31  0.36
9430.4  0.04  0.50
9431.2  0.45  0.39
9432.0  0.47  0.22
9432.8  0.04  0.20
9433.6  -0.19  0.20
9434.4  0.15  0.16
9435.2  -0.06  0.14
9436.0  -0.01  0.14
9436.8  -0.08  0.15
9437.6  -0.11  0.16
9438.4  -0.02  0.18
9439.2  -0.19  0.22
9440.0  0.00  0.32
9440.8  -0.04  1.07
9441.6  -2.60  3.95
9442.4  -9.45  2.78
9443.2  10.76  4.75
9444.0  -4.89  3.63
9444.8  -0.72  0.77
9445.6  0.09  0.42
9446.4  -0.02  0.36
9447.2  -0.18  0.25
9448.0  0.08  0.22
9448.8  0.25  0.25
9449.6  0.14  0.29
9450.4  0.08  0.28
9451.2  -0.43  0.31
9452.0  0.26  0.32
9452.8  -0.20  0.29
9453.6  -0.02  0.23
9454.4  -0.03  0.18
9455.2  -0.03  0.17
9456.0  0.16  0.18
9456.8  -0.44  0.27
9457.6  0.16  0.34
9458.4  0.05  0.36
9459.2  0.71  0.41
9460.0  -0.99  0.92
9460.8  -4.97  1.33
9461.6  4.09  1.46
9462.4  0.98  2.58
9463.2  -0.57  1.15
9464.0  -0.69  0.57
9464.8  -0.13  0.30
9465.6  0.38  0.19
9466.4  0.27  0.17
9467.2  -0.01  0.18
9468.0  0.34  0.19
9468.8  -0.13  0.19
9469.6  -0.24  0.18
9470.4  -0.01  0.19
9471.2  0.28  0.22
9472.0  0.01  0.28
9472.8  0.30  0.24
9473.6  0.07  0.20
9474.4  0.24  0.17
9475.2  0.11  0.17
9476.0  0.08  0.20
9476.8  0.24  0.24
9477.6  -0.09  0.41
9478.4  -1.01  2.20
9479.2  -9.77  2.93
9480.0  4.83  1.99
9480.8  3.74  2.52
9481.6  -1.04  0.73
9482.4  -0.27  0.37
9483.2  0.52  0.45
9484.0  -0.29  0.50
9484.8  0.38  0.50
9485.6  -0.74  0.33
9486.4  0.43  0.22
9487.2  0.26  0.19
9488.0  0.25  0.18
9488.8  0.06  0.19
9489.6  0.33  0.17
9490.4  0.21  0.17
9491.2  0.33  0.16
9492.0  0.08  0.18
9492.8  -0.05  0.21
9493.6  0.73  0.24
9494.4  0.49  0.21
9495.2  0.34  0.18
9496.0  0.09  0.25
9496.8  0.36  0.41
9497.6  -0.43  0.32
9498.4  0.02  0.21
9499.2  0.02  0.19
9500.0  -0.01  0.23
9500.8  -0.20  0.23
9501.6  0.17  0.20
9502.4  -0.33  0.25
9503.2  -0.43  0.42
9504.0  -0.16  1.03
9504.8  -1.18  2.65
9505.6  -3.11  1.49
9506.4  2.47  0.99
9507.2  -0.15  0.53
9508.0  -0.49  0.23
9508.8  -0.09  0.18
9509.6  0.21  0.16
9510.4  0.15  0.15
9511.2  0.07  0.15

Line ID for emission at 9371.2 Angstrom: [O III]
